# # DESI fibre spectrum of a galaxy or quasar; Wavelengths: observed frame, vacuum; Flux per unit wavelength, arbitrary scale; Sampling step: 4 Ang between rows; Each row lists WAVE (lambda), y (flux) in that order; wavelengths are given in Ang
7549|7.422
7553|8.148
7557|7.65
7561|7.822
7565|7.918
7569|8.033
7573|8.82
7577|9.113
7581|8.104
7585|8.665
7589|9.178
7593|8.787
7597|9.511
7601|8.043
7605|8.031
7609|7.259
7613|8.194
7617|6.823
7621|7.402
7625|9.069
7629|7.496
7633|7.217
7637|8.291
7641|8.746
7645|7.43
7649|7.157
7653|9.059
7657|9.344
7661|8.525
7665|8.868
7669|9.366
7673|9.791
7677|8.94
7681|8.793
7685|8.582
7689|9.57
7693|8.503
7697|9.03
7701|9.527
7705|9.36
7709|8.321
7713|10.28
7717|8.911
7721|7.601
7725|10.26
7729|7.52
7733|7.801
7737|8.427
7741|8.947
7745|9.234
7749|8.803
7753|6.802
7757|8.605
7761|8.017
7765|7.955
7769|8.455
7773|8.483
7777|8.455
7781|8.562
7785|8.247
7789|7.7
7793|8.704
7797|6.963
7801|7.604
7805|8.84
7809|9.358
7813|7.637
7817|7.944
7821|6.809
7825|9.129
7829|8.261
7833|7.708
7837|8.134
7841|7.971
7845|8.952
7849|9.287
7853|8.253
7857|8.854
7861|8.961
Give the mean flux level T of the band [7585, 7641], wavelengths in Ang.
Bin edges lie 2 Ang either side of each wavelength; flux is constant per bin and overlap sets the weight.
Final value 8.14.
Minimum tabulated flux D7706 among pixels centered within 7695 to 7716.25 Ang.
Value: 8.321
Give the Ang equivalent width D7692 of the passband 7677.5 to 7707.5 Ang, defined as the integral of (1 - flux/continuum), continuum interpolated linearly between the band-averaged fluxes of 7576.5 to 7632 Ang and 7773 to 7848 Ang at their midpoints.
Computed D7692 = -3.02 Ang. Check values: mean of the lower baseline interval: 8.22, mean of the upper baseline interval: 8.19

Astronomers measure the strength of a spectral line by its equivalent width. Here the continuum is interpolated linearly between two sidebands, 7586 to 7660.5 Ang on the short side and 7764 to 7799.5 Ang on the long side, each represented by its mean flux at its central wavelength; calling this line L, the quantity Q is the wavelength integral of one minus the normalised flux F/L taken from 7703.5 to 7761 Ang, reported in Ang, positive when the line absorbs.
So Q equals -3.1 Ang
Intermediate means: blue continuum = 8.18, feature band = 8.61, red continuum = 8.17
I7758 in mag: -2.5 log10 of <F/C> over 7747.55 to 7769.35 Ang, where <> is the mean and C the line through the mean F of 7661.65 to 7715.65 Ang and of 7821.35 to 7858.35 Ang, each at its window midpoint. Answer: 0.10 mag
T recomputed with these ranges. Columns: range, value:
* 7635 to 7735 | 8.78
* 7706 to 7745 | 8.72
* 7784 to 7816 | 8.12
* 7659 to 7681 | 9.07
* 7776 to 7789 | 8.31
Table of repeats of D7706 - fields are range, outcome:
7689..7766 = 6.802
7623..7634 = 7.217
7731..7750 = 7.801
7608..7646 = 6.823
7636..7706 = 7.157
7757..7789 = 7.7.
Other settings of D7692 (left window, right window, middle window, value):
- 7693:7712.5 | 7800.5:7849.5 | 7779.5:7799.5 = 1.17 Ang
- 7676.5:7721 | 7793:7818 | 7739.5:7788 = 0.60 Ang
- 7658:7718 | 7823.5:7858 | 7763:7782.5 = 0.85 Ang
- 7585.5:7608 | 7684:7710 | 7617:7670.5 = 3.55 Ang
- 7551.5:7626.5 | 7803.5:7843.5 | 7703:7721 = -1.82 Ang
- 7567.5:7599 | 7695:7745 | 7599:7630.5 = 3.61 Ang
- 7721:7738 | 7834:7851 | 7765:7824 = 2.37 Ang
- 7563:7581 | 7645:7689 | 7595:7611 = 0.64 Ang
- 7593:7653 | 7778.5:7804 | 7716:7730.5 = -1.08 Ang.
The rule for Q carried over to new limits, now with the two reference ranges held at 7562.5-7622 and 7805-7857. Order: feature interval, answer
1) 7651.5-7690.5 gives -3.7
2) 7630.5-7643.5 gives 0.4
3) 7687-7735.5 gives -3.4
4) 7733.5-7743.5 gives -0.3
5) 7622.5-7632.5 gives 0.2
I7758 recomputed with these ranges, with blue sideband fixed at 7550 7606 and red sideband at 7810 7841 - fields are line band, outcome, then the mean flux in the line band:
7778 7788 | -0.04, 8.34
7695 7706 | -0.14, 9.3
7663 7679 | -0.12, 9.24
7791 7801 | 0.03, 7.79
